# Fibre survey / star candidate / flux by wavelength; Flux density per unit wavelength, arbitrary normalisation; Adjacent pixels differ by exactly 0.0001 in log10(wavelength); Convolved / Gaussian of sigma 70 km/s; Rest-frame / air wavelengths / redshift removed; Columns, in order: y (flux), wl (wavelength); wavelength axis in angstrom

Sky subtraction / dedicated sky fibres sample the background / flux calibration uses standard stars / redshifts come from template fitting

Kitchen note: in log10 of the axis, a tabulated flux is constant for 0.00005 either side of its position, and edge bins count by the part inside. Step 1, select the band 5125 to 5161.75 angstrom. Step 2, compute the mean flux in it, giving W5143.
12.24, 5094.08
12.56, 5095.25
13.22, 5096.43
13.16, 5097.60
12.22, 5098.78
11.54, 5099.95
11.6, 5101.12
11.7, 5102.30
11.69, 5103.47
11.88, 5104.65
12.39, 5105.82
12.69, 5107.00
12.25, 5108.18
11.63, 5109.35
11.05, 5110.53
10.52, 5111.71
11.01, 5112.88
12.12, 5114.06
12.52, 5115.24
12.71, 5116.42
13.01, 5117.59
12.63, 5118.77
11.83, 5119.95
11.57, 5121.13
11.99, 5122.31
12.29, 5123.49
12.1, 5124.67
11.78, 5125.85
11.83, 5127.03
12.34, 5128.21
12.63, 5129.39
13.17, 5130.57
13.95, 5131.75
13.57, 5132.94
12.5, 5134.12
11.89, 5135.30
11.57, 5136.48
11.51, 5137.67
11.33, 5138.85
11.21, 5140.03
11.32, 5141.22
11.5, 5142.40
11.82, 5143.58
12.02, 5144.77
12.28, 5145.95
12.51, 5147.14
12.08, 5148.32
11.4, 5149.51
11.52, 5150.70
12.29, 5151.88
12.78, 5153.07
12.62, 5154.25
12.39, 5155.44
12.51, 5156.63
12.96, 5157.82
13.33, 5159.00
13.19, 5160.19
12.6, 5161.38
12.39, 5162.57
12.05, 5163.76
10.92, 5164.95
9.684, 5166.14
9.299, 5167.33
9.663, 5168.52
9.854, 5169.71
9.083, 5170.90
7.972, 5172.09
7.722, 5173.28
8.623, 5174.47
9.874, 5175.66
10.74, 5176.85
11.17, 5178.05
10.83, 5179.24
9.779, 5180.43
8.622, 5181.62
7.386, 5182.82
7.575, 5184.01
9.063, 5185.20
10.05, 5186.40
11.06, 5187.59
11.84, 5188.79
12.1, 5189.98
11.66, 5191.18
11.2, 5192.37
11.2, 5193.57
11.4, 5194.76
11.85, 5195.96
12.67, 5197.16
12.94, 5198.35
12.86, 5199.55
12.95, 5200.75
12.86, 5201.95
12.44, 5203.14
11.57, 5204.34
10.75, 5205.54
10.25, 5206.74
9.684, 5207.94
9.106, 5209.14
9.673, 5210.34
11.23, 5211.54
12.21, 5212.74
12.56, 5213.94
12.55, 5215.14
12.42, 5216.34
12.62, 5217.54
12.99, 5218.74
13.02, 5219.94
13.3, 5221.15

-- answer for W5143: 12.3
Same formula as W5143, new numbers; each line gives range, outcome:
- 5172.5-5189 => 9.52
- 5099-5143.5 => 12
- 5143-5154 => 12.1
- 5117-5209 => 11.4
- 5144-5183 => 11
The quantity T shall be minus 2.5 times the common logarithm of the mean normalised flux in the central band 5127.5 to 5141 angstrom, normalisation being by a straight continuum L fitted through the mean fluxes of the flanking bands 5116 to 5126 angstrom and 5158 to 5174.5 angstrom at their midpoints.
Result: -0.05 mag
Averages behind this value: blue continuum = 12.2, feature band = 12.3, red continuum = 10.6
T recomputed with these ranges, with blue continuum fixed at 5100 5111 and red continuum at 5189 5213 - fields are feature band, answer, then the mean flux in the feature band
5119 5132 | -0.04 mag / 12.3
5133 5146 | 0.00 mag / 11.8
